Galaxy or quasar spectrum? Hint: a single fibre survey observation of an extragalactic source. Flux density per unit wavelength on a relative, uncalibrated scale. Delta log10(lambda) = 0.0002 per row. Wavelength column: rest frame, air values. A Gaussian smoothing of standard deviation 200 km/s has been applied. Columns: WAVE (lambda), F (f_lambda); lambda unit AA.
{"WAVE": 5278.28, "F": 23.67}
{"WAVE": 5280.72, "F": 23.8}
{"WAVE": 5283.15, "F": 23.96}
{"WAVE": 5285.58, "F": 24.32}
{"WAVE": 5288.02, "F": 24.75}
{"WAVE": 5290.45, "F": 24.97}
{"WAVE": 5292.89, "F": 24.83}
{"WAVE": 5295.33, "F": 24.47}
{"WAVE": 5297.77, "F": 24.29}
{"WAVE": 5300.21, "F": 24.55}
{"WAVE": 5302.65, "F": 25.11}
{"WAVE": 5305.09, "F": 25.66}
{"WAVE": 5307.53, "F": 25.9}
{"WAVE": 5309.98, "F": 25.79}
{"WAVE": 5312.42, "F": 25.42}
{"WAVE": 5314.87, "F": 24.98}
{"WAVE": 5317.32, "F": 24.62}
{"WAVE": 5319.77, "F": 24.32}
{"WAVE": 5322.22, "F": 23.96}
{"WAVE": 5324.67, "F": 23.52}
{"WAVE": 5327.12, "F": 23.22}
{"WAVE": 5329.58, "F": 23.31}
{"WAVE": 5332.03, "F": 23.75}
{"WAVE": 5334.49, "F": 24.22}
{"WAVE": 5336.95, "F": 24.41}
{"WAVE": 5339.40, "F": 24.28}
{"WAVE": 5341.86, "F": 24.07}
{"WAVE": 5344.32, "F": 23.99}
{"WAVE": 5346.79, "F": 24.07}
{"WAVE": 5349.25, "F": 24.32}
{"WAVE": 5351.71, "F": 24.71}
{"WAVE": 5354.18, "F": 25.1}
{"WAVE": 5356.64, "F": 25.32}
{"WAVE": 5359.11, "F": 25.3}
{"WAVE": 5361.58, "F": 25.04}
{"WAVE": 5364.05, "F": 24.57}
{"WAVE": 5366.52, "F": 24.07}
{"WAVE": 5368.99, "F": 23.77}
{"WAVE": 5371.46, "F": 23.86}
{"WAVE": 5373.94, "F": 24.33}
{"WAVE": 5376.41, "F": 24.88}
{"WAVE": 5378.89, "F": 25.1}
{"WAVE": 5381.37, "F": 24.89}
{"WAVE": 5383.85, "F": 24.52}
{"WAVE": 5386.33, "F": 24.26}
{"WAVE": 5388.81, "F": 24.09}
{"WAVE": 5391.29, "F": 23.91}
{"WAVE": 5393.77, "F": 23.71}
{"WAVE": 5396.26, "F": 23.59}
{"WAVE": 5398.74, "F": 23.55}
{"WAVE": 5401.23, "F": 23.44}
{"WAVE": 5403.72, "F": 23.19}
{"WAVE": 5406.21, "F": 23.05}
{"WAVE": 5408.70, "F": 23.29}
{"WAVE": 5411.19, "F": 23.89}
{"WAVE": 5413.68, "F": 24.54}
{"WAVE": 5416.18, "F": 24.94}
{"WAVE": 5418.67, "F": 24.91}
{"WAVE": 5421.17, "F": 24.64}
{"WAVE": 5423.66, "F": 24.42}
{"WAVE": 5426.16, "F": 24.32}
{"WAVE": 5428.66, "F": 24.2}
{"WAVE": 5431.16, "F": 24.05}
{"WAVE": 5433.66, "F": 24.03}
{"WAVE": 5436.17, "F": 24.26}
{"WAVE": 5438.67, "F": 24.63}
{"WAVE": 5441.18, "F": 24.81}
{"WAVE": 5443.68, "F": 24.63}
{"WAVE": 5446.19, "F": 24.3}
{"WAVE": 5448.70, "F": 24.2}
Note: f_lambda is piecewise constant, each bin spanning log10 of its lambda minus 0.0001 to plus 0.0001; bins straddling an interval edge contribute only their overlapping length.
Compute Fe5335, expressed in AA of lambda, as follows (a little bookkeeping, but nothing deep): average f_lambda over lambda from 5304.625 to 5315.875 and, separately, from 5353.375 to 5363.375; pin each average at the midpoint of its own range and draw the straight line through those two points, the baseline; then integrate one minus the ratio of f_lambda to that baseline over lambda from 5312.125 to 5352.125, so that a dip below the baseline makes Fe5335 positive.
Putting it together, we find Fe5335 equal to 1.9 AA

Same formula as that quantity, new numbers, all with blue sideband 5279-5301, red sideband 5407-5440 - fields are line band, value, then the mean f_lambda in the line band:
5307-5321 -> -0.43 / 25.1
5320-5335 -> 0.43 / 23.7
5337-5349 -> 0.11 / 24.2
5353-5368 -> -0.33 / 24.9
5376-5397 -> 0.01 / 24.3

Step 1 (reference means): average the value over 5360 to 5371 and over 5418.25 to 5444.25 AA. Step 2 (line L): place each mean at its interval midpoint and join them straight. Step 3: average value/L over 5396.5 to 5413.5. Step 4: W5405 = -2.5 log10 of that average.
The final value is 0.04 mag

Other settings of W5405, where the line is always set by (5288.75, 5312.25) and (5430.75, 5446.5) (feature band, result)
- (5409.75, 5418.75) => 0.001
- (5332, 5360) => 0.017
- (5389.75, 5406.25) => 0.048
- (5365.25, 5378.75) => 0.021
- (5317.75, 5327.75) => 0.049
